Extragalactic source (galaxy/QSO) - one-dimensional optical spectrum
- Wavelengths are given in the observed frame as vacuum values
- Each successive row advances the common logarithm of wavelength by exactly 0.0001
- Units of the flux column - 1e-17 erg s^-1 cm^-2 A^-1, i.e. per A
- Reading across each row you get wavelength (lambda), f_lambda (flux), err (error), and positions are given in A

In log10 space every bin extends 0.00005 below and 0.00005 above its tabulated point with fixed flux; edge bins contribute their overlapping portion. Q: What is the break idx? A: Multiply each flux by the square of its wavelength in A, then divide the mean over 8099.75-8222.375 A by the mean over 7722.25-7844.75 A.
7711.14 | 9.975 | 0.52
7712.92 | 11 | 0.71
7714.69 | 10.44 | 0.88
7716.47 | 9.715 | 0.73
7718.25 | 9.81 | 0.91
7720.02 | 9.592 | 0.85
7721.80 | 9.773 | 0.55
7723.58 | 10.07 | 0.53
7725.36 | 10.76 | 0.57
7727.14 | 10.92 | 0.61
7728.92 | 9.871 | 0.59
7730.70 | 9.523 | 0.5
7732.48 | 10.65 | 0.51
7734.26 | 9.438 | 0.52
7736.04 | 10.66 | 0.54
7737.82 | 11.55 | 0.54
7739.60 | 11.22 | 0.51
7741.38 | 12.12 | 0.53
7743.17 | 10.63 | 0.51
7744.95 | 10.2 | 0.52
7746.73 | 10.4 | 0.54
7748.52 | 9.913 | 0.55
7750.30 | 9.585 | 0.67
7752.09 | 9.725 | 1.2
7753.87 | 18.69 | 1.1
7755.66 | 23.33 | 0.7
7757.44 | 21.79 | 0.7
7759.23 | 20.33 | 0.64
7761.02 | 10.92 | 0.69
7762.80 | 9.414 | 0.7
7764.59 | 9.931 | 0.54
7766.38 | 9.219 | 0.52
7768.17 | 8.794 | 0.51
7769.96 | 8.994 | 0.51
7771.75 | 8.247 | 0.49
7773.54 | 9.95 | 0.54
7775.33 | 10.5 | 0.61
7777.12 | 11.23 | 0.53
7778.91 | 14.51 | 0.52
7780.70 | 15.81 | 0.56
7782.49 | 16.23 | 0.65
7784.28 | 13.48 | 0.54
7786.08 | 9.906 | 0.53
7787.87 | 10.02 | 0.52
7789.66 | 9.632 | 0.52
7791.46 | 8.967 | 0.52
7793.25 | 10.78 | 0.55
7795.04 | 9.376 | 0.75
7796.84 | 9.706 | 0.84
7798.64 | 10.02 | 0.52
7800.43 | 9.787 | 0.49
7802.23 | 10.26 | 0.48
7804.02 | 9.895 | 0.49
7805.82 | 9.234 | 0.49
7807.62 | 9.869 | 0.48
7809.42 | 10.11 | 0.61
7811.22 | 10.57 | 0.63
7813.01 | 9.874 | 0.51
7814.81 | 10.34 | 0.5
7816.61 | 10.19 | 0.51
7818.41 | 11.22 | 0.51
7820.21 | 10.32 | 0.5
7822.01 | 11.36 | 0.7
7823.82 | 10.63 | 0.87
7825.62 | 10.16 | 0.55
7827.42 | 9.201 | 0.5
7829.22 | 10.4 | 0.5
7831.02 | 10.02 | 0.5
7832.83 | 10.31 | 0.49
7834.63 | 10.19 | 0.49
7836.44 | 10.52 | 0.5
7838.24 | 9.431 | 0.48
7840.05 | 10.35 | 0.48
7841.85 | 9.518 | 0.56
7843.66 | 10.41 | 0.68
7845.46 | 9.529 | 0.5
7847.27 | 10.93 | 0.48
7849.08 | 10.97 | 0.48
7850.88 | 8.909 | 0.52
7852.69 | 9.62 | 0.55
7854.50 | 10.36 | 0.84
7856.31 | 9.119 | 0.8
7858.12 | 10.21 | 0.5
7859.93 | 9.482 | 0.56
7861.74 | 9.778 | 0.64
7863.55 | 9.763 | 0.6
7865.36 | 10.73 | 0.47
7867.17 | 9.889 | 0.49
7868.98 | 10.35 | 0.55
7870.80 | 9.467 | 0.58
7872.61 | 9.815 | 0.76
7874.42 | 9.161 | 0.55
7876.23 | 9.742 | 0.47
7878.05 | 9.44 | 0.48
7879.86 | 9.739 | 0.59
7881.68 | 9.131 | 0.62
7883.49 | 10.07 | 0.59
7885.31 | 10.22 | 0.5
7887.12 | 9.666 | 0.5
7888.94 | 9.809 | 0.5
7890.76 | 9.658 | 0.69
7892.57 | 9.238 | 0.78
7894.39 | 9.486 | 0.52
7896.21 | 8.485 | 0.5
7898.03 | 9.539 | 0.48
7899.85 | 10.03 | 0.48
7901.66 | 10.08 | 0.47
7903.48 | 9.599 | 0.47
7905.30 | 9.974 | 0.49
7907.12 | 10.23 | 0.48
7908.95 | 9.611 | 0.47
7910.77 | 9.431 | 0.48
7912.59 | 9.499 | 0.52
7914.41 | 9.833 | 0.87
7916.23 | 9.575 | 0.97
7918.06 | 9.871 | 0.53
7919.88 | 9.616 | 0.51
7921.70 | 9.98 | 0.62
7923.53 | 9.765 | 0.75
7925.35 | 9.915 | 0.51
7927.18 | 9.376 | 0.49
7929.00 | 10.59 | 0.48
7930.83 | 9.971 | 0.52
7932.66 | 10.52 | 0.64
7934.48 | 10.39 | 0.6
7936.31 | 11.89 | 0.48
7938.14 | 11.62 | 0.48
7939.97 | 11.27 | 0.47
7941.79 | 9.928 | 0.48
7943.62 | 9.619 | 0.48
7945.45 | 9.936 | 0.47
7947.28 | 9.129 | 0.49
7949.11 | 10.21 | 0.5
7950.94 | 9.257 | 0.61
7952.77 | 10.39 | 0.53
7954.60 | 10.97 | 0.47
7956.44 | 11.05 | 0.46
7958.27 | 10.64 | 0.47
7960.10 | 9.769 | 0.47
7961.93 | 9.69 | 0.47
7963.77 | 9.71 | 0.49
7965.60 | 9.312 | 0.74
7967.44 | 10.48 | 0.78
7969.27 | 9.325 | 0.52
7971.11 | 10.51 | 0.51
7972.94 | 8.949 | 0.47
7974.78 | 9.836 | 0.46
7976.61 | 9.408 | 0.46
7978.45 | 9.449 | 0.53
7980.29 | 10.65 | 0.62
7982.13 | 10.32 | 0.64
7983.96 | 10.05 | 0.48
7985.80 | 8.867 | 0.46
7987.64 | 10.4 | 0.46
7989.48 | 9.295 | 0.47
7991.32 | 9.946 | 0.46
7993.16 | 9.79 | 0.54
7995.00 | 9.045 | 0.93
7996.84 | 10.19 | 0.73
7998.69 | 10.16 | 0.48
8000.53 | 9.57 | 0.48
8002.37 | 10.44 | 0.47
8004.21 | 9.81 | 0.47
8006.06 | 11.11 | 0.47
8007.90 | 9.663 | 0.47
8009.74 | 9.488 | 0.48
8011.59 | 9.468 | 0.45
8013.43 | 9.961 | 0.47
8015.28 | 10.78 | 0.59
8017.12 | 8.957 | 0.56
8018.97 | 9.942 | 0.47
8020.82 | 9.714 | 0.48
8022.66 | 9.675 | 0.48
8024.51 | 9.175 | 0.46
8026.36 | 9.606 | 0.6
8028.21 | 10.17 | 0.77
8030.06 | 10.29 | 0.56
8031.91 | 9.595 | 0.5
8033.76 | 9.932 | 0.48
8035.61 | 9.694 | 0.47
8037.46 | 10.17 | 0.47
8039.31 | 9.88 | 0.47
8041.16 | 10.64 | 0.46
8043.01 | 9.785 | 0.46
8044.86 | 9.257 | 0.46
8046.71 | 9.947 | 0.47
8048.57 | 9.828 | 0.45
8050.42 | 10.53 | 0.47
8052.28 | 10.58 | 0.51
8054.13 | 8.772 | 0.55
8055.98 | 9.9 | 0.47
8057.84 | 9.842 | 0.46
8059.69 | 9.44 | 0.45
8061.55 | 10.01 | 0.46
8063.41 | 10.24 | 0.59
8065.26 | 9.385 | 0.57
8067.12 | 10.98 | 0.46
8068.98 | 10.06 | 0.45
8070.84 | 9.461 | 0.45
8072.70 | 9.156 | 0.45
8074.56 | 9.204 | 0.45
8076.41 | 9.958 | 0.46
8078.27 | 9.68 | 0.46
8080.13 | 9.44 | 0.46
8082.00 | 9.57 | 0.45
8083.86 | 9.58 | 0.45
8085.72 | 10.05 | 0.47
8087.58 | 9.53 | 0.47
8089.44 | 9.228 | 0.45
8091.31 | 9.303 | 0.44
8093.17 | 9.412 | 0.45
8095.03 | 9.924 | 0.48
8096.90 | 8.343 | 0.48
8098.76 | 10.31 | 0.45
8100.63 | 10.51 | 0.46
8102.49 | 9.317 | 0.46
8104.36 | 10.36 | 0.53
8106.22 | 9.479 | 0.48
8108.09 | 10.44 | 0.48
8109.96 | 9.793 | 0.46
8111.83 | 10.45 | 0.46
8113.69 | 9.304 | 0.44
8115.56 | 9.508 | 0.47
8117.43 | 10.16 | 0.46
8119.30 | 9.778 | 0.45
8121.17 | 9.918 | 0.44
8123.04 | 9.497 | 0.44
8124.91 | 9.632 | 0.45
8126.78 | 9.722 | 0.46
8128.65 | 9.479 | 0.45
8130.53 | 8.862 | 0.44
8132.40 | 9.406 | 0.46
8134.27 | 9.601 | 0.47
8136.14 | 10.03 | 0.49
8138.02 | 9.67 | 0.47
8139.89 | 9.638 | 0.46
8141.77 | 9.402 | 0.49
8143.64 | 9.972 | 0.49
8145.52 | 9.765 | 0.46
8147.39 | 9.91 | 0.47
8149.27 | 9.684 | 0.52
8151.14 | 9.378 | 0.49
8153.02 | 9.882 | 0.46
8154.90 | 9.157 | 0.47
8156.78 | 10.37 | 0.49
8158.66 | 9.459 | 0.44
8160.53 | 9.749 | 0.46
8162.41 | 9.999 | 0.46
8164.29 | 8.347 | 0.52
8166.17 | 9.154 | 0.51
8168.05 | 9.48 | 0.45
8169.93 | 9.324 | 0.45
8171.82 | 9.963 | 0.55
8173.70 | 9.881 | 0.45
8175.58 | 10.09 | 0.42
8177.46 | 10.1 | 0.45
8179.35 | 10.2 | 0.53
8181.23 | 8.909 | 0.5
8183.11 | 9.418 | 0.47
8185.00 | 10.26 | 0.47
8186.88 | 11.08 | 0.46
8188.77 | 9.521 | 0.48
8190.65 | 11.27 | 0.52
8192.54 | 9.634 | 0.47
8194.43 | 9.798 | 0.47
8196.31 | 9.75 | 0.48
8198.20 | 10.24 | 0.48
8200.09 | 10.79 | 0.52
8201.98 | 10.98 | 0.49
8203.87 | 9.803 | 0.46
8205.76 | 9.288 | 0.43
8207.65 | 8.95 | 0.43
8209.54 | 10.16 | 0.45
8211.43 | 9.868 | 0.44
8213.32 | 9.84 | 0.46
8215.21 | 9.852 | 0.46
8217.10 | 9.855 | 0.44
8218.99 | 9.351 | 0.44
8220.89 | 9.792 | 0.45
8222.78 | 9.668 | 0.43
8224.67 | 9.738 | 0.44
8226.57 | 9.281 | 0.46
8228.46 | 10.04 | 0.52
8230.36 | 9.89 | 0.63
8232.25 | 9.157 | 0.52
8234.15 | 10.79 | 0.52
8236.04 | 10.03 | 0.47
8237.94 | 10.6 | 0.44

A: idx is 0.98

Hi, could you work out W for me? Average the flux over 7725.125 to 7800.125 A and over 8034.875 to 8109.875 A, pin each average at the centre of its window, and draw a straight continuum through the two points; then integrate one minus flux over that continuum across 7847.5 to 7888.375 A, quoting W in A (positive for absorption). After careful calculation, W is 4.3 A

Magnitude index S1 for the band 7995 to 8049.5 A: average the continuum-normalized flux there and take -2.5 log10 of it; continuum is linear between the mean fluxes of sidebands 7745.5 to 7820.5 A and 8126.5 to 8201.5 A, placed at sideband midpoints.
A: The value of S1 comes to 0.06 mag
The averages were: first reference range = 11.5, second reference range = 9.77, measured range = 9.88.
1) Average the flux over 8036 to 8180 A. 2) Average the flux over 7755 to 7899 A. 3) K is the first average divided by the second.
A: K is 0.9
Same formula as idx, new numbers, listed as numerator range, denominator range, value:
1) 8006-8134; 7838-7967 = 1.03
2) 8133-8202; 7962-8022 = 1.04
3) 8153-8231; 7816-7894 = 1.07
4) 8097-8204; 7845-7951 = 1.06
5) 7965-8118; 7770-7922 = 1.02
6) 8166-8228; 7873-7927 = 1.10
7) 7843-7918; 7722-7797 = 0.87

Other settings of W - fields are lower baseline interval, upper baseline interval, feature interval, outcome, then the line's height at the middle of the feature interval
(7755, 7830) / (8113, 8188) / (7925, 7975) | 1.92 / 10.6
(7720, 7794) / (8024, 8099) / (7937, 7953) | 0.47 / 10.5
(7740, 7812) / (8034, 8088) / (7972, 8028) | 2.15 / 10.2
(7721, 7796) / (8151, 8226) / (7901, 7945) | 3.32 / 10.9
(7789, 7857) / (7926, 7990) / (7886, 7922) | 1.48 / 10.1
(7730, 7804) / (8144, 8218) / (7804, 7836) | 3.17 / 11.4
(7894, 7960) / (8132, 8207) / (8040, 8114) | 0.87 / 9.9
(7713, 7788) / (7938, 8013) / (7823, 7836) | 1.06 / 11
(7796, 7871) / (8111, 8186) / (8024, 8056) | -0.25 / 9.81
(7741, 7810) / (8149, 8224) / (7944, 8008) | 4.71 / 10.7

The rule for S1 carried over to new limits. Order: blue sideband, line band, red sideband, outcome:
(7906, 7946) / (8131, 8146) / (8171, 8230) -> 0.03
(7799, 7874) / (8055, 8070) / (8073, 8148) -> -0.03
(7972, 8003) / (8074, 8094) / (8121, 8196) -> 0.02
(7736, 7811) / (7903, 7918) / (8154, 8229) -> 0.13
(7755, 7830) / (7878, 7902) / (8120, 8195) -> 0.13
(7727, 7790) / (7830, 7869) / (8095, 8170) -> 0.14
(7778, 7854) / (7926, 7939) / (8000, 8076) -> -0.04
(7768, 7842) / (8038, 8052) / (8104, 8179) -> -0.01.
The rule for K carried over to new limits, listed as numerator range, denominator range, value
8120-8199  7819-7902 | 0.98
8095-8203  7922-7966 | 0.96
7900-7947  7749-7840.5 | 0.90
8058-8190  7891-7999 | 0.98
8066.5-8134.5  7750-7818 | 0.84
